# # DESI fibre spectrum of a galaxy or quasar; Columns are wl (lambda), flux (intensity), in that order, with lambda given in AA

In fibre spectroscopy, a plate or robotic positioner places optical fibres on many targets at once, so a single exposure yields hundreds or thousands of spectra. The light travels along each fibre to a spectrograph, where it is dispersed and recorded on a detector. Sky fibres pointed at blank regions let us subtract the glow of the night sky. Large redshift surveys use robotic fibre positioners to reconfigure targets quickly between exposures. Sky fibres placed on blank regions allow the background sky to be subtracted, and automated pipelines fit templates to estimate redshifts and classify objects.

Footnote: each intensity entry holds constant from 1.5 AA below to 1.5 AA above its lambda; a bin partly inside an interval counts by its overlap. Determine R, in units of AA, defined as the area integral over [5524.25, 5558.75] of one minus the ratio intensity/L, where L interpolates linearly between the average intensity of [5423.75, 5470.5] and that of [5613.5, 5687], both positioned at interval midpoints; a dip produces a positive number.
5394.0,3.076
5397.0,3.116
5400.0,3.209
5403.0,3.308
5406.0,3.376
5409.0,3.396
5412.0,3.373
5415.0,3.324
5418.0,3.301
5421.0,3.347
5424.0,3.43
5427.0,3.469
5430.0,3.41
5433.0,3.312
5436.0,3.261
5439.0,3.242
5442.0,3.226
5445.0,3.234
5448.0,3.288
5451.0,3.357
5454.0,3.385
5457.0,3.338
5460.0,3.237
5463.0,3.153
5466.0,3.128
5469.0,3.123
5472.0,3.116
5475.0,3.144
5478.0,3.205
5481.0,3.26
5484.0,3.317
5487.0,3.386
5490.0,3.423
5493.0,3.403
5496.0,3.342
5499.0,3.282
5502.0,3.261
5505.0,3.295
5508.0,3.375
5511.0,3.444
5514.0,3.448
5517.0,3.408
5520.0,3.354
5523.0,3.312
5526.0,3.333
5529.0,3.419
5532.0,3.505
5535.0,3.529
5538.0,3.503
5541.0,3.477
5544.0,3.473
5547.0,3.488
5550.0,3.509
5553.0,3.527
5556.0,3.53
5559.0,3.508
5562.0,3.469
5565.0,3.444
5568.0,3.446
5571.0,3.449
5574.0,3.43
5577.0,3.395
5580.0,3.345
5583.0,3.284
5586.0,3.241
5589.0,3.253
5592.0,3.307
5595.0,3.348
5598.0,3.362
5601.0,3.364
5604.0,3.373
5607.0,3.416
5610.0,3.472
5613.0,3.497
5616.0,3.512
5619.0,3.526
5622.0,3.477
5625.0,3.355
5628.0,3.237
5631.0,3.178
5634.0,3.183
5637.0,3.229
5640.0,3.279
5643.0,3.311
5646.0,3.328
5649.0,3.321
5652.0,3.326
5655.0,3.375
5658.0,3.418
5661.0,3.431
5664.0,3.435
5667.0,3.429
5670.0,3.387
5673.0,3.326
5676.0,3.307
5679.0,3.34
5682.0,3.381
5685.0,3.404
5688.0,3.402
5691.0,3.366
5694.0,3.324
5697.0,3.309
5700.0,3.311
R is -1.7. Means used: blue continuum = 3.28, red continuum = 3.36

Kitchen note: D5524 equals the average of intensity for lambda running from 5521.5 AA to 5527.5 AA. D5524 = 3.32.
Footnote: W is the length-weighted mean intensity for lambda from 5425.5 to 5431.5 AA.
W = 3.44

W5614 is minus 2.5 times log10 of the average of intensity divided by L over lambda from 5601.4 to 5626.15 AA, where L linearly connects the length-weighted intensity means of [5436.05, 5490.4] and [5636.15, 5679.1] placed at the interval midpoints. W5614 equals -0.039 mag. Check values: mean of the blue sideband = 3.25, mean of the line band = 3.45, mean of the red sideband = 3.35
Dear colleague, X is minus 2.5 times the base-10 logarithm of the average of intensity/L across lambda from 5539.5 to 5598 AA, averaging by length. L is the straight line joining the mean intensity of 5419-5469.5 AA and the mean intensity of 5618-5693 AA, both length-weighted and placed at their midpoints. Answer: -0.03 mag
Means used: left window 3.29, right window 3.35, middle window 3.42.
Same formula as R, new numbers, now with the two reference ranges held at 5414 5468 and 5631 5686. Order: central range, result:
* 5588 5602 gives 0.0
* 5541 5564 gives -1.2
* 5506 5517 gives -0.3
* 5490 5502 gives -0.1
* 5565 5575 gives -0.4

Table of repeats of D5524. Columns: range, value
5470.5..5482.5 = 3.18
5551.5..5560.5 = 3.52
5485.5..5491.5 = 3.4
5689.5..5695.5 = 3.35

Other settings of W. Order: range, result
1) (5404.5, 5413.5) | 3.38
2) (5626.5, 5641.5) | 3.22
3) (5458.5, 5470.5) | 3.16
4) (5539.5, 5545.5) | 3.48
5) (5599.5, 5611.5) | 3.41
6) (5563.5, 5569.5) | 3.45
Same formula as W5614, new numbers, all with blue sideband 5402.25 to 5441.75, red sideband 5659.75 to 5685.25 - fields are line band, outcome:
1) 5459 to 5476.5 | 0.07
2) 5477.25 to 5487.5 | 0.02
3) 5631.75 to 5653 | 0.03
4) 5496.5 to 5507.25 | 0.02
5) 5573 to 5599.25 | 0.01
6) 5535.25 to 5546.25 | -0.04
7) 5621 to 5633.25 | 0.03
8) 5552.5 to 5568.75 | -0.04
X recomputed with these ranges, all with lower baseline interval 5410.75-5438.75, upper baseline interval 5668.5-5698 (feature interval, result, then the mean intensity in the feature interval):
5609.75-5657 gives 0.00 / 3.35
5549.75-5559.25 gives -0.05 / 3.52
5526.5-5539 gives -0.04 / 3.48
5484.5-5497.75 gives -0.01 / 3.38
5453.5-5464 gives 0.03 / 3.27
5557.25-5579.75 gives -0.03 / 3.44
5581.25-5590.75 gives 0.03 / 3.26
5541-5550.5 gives -0.04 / 3.49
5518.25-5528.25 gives 0.00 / 3.34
